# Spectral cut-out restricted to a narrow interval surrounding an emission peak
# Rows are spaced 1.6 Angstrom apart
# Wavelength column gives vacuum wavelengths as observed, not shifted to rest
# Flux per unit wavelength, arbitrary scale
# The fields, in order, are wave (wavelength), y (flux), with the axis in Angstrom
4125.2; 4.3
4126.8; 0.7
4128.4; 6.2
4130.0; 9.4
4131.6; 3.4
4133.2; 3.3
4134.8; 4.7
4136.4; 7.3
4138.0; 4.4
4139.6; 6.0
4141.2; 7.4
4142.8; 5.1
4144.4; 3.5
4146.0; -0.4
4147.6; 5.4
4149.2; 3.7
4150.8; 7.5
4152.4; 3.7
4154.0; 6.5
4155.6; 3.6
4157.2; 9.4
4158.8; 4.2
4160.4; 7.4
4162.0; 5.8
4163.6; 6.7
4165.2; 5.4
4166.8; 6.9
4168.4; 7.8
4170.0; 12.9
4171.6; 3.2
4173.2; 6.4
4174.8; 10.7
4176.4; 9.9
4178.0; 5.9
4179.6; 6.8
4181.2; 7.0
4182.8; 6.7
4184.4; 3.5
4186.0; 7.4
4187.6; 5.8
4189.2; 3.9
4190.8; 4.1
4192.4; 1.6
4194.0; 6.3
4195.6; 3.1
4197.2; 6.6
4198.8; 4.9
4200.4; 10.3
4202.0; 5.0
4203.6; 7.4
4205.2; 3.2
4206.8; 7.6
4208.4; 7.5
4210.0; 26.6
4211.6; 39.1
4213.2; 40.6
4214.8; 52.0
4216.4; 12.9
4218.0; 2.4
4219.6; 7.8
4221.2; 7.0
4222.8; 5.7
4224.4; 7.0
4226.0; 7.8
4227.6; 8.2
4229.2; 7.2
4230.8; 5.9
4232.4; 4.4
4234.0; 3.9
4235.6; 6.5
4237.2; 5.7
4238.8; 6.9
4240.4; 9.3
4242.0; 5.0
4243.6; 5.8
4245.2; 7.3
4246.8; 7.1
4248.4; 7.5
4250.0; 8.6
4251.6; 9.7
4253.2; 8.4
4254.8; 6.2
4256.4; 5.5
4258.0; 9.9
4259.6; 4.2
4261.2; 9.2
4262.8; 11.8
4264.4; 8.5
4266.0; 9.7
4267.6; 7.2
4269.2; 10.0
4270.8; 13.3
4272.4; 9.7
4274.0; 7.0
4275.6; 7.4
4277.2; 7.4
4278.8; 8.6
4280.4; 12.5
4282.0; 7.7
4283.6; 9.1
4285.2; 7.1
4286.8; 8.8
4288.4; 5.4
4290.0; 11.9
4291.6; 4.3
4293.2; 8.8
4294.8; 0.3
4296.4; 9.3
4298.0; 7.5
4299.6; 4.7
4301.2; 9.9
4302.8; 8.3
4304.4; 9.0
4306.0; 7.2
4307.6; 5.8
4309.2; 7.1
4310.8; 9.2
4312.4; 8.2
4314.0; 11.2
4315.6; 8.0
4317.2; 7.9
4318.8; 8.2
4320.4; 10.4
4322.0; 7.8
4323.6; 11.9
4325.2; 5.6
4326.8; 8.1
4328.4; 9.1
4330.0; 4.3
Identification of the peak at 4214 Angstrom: [O II] 3727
